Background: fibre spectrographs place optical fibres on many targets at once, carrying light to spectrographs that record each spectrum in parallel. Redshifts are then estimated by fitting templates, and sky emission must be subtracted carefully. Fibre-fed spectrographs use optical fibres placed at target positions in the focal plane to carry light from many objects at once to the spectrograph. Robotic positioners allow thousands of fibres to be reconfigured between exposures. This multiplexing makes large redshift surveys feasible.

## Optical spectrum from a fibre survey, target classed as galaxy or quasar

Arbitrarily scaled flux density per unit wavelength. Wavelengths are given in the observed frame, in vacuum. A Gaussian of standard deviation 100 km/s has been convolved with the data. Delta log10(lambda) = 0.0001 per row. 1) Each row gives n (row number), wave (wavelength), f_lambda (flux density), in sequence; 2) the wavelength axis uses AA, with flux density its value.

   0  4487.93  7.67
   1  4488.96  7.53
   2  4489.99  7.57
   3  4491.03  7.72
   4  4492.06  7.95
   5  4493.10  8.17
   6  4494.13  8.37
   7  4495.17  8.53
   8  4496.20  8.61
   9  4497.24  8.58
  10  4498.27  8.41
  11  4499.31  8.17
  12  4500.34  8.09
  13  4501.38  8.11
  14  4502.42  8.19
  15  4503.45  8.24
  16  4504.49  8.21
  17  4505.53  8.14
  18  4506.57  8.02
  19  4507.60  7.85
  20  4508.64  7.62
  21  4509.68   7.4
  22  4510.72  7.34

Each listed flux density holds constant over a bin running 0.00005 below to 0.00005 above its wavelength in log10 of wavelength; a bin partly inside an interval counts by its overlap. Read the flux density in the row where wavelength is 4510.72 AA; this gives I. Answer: 7.34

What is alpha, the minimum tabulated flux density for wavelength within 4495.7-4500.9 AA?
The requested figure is 8.09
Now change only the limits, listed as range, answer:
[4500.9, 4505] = 8.11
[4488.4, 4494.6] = 7.53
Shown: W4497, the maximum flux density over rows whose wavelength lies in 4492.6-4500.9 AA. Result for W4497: 8.61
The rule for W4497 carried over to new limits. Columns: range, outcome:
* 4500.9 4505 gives 8.24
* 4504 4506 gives 8.21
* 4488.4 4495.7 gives 8.53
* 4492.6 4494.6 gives 8.37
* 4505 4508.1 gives 8.14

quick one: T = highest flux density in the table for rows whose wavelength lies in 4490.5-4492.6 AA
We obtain 7.95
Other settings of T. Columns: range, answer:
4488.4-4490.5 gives 7.57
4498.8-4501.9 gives 8.17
